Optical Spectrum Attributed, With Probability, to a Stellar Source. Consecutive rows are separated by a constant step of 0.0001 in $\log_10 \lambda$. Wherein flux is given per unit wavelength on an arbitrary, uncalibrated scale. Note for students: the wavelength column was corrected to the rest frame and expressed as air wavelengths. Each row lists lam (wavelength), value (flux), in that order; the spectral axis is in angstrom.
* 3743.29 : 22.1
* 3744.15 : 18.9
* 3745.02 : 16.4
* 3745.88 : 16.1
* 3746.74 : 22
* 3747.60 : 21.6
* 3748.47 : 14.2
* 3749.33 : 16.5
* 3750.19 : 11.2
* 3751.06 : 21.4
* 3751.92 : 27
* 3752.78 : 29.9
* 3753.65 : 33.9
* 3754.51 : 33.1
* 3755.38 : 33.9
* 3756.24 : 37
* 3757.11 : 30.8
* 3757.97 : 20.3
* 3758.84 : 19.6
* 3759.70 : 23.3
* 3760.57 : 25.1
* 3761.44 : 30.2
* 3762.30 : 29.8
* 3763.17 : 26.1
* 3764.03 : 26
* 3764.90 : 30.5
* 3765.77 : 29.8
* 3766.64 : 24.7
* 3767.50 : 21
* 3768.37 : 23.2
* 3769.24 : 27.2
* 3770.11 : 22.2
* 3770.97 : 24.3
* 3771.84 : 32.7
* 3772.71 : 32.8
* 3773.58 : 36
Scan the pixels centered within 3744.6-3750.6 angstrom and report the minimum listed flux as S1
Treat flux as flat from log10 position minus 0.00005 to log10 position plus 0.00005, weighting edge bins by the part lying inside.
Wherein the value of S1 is 11.2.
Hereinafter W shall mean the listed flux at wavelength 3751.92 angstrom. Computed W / 27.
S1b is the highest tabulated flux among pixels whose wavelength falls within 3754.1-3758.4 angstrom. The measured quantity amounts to 37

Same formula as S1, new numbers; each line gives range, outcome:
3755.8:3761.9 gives 19.6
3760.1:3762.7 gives 25.1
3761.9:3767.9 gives 21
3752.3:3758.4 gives 20.3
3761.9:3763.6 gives 26.1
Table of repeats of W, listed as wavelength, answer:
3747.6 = 21.6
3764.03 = 26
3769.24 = 27.2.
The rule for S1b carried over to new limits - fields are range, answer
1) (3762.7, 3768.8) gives 30.5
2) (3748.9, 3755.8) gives 33.9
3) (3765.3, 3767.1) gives 29.8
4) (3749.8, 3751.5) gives 21.4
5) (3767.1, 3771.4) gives 27.2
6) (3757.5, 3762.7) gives 30.2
